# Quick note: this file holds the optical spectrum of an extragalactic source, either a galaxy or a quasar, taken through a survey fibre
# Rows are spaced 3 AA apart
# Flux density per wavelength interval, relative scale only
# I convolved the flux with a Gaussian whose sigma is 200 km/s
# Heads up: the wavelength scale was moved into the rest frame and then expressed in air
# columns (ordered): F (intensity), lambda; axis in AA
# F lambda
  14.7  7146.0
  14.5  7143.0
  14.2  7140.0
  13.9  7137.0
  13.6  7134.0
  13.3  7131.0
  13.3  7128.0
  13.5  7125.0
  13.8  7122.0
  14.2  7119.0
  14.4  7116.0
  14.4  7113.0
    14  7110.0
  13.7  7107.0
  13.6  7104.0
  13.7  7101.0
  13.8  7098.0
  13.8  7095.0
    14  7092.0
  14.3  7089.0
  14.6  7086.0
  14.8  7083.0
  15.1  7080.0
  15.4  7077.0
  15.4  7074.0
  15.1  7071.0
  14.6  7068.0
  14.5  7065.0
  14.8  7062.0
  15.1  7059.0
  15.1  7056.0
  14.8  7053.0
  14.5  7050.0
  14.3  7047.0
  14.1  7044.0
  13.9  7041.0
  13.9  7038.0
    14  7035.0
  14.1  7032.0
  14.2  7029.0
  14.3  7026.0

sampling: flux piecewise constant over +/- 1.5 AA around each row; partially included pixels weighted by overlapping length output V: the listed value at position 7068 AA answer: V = 14.6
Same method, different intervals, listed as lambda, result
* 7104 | 13.6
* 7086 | 14.6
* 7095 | 13.8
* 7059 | 15.1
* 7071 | 15.1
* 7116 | 14.4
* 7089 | 14.3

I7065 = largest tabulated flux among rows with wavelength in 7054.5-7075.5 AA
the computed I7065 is 15.4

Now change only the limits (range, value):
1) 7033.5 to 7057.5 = 15.1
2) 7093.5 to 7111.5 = 14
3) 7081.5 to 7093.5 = 14.8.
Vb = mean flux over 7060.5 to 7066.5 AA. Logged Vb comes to 14.7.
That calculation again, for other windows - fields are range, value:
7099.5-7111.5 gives 13.8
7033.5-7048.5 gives 14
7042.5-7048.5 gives 14.2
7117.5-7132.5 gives 13.6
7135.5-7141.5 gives 14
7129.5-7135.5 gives 13.5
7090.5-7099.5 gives 13.9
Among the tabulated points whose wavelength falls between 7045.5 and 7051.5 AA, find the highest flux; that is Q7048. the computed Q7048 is 14.5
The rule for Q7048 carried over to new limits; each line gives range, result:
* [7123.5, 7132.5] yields 13.5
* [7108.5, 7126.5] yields 14.4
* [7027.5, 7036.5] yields 14.2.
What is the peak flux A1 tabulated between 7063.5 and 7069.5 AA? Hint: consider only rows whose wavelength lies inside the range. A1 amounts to 14.6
